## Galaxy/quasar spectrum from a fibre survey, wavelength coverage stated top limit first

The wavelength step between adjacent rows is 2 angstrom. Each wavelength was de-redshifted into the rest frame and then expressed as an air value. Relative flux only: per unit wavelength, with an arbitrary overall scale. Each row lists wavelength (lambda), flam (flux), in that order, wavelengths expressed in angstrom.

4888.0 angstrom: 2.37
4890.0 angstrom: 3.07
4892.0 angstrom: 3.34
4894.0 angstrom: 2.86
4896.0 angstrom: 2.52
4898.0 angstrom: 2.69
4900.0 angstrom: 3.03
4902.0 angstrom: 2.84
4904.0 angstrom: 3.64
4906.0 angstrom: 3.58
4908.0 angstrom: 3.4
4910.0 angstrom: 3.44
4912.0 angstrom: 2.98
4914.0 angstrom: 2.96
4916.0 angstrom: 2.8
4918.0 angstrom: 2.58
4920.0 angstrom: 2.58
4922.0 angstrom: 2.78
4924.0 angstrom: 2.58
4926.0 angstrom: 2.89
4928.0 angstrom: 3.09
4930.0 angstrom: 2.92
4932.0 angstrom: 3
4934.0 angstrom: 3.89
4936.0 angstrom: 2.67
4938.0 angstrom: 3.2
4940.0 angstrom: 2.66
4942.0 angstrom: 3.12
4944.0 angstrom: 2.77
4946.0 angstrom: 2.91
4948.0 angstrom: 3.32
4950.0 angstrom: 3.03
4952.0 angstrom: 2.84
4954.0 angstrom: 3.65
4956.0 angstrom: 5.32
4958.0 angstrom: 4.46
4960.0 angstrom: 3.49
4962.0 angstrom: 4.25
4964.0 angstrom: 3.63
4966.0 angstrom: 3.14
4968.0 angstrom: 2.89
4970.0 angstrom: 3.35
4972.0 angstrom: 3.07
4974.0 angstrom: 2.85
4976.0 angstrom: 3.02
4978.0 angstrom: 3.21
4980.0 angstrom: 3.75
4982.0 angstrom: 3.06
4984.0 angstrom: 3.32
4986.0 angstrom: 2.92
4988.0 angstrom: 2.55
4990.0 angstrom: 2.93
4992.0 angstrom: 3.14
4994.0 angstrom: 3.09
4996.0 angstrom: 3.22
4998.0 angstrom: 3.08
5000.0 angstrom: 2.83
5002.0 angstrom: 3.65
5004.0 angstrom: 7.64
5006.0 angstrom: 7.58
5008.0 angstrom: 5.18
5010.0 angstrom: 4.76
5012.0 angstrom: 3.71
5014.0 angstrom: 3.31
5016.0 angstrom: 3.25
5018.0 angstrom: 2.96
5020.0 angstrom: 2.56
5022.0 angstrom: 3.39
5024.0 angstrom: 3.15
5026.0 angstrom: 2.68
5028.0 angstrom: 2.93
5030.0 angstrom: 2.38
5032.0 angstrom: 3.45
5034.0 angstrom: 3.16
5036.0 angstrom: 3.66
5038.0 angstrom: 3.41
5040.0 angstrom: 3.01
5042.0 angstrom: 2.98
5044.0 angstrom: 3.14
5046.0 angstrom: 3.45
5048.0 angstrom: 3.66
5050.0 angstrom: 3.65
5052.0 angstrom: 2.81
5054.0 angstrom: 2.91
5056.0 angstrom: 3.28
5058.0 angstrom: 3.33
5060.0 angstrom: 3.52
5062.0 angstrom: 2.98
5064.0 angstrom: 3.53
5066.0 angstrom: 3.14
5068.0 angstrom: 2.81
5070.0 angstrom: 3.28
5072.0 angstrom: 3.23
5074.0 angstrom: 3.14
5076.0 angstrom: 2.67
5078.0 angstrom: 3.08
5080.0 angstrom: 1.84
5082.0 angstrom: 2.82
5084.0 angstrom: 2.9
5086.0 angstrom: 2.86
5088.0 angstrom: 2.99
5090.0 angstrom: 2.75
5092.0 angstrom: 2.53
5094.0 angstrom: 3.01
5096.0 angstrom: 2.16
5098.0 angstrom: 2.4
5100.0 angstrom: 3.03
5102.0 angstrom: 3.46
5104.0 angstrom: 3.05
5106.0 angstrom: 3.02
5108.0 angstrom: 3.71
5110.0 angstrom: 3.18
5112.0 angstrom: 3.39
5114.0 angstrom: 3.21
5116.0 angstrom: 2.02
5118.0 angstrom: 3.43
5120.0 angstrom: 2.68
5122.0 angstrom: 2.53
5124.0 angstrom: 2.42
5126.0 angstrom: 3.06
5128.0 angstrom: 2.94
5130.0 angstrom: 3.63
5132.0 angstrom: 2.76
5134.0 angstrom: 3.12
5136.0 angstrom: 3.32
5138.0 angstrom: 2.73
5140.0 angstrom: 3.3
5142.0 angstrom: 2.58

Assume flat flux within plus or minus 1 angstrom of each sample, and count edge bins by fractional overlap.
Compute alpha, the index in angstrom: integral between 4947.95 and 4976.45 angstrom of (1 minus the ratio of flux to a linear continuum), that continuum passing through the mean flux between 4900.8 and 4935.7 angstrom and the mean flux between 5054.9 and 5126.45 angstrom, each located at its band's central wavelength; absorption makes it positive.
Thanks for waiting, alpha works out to -4.5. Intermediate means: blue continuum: 3.05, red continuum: 2.96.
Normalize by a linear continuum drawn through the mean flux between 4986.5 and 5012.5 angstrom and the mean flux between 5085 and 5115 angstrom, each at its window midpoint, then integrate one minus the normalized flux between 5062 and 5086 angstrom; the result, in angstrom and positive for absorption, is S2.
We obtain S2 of 2.4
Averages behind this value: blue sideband 4.09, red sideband 2.98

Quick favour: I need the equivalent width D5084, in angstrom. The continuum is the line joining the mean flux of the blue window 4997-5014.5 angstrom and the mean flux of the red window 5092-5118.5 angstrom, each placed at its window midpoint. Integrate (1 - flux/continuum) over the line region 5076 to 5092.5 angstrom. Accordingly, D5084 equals 3.0 angstrom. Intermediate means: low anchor 4.68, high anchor 2.98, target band 2.72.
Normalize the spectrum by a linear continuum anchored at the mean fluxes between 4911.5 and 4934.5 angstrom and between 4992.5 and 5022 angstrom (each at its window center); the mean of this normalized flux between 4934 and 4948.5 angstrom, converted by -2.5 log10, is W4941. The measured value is 0.05 mag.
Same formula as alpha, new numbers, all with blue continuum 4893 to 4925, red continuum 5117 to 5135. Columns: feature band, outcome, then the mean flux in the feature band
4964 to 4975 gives -0.59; 3.11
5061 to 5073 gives -0.85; 3.16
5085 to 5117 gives 0.32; 2.92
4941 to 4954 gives -0.42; 3.05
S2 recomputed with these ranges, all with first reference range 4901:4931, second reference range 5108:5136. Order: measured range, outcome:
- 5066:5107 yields 1.85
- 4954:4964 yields -4.10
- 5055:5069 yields -1.08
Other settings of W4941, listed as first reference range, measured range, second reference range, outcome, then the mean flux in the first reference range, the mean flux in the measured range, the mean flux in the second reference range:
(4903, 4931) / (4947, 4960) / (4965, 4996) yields -0.22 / 3.02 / 3.75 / 3.09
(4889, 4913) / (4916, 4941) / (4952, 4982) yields 0.14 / 3.12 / 2.9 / 3.54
